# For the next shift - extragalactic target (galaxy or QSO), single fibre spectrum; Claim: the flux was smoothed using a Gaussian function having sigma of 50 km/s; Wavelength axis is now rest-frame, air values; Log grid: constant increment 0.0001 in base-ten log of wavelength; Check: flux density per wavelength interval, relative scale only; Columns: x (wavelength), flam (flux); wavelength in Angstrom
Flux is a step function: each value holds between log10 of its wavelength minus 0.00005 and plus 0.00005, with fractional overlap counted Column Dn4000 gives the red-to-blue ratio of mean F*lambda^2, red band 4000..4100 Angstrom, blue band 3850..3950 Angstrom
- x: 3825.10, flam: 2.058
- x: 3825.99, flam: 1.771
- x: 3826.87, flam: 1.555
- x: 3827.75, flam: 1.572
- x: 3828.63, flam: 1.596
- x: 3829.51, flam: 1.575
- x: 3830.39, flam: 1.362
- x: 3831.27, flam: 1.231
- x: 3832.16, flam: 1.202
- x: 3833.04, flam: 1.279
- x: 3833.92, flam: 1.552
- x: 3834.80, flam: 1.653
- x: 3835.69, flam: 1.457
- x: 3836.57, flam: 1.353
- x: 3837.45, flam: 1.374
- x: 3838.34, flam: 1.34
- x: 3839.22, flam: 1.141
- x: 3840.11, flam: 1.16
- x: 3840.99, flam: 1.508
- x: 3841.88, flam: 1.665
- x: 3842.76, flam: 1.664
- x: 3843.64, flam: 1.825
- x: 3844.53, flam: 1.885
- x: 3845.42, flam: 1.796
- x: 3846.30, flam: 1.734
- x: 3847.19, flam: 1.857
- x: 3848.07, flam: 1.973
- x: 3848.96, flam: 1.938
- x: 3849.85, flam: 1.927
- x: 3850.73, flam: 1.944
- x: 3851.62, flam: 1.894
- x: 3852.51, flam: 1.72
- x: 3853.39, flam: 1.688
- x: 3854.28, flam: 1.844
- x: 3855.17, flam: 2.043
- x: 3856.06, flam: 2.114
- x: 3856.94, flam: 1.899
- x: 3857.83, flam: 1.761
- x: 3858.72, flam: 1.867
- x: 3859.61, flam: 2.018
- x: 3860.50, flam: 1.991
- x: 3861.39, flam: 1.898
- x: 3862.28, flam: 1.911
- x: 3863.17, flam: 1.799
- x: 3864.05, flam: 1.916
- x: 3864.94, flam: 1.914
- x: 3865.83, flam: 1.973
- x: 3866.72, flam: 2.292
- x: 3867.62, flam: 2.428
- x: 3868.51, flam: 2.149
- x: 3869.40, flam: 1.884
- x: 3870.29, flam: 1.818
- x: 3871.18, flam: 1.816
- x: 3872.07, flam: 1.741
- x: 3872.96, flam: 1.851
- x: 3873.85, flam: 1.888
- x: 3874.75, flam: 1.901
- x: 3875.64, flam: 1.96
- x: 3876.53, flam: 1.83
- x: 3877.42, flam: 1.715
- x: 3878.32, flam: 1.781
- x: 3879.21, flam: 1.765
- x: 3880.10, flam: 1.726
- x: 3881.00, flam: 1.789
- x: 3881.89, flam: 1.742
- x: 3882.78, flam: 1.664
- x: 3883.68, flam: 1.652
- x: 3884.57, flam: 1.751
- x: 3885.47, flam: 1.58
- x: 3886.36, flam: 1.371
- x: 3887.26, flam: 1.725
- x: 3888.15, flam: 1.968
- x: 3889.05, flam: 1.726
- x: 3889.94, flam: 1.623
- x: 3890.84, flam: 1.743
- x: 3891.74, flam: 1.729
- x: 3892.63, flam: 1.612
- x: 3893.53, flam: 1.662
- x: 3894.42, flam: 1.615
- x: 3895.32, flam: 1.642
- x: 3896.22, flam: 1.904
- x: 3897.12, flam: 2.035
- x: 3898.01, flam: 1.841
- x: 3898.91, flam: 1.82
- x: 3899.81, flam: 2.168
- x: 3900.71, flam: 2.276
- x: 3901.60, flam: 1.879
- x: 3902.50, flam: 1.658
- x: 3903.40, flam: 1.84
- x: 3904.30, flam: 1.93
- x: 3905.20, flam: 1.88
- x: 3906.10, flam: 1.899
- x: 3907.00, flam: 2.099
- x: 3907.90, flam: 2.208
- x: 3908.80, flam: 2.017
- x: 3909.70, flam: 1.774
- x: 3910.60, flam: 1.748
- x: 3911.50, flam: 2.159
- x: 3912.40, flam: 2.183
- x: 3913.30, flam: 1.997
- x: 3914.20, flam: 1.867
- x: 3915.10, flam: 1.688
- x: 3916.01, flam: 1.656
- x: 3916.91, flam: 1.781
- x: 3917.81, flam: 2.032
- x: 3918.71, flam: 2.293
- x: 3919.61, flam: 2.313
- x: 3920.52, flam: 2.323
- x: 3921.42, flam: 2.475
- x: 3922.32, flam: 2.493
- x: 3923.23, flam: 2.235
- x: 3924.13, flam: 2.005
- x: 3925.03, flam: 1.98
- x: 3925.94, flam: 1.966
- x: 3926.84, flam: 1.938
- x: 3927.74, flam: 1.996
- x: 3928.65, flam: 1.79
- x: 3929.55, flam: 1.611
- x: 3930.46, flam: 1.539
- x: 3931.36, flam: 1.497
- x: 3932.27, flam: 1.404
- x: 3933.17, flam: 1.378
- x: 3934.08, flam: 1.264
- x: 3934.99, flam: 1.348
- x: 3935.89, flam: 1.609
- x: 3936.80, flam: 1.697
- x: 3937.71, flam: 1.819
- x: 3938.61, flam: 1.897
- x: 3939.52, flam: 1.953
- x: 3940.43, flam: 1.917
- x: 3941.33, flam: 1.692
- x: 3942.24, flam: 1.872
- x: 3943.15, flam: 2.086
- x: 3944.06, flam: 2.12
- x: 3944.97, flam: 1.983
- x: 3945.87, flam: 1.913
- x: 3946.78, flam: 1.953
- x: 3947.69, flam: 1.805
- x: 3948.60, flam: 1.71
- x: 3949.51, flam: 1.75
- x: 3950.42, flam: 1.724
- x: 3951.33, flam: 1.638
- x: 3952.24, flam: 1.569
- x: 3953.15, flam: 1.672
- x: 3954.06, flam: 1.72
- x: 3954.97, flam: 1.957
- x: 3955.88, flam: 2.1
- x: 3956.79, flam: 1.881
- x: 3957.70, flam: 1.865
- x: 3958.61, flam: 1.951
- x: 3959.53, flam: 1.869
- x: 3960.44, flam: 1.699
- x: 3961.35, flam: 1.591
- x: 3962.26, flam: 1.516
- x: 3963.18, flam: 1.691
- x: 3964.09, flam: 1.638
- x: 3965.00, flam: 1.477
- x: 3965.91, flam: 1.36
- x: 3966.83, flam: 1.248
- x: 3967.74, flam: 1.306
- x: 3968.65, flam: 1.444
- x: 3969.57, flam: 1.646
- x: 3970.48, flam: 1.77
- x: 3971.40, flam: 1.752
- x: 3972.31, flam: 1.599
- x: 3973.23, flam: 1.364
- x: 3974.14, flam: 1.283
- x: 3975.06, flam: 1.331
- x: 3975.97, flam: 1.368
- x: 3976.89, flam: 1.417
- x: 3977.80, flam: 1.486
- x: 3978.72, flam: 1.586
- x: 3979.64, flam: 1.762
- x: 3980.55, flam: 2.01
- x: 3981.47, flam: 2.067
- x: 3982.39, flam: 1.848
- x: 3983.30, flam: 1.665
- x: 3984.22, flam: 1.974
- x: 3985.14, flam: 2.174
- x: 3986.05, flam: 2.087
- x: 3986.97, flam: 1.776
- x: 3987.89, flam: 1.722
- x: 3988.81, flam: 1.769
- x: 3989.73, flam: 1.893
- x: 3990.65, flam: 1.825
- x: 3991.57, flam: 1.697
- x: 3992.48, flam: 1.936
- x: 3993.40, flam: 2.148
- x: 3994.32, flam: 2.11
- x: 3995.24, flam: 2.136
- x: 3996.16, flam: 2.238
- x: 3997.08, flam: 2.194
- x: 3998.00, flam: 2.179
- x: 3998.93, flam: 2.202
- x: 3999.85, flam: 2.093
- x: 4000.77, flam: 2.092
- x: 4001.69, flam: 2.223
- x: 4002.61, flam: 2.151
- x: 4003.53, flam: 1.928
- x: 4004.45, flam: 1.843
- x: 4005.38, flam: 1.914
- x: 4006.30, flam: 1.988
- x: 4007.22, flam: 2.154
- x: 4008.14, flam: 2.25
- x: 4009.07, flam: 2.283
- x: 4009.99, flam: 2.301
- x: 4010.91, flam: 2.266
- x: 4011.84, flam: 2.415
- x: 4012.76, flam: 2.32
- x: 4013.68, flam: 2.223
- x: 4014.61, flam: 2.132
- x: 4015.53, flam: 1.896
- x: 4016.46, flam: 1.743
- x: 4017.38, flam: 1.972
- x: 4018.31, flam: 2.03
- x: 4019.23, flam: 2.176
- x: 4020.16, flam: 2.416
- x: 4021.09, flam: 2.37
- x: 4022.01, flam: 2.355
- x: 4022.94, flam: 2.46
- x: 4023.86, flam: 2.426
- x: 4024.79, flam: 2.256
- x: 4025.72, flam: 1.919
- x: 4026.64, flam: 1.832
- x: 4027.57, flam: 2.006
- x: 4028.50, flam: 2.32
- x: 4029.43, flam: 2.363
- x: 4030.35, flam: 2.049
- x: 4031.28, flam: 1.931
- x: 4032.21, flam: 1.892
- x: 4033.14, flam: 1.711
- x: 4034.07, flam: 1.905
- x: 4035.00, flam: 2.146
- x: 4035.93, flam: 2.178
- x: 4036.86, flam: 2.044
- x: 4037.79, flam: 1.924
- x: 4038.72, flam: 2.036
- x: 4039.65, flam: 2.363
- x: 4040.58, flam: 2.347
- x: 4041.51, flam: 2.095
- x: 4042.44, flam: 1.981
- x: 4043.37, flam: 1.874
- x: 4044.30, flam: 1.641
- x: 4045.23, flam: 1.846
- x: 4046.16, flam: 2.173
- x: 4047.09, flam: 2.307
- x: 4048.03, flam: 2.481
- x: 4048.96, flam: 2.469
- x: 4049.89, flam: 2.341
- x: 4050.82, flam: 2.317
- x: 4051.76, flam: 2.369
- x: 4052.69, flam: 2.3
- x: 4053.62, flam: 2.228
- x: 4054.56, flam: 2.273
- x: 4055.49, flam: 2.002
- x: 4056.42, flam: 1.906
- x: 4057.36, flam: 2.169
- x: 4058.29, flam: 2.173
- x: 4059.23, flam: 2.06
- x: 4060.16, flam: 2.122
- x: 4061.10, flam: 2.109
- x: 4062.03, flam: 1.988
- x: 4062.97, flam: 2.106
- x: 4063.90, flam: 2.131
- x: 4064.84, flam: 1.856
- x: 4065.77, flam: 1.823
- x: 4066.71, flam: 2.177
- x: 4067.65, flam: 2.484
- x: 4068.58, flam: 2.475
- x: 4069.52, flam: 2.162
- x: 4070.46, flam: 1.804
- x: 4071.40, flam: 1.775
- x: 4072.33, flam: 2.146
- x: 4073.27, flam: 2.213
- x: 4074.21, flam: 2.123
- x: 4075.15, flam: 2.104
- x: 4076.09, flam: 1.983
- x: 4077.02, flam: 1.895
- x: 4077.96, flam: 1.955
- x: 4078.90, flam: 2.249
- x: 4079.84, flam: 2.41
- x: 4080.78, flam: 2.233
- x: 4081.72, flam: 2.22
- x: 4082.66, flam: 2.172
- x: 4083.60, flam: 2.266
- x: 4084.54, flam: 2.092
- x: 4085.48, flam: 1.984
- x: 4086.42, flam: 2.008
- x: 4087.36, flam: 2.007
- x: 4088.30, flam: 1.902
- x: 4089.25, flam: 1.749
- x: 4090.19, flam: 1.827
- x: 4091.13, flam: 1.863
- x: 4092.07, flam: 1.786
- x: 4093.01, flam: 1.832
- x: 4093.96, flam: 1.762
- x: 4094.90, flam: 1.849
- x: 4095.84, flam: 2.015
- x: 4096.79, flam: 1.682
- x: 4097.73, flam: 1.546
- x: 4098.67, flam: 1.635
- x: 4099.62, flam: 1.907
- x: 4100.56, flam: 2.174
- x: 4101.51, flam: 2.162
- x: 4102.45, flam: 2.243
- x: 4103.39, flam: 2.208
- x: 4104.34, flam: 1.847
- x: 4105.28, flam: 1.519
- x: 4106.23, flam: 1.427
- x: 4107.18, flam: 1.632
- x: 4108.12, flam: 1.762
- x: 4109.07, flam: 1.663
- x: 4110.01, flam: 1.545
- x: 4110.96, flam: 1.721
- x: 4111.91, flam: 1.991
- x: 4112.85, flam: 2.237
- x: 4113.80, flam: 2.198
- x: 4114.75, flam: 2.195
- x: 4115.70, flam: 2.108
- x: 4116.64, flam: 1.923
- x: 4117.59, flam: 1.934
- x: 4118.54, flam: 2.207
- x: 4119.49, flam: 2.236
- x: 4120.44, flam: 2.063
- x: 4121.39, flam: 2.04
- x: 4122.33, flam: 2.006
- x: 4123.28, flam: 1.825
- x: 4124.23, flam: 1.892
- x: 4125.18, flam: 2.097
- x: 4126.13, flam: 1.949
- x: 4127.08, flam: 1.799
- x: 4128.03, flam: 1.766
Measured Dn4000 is 1.20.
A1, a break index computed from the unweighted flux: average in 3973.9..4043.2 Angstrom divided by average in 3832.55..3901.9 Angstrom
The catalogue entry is 1.1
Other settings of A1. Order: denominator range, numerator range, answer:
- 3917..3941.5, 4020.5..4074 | 1.14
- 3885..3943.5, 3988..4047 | 1.12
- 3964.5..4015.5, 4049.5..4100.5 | 1.09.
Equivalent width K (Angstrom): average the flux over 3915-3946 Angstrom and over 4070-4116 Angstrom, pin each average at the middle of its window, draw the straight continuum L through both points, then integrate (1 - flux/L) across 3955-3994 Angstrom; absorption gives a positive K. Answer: 3.8 Angstrom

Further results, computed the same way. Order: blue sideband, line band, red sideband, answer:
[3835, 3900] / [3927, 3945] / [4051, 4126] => 1.3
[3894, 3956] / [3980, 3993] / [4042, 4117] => 0.3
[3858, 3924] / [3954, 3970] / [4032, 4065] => 2.7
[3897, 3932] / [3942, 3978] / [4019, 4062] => 6.2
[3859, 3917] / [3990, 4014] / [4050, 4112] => -2.1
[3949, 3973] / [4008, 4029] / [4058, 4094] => -3.7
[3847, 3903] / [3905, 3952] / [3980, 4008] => 0.9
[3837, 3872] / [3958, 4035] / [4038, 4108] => 1.9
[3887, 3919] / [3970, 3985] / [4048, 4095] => 2.4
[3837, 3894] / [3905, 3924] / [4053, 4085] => -1.9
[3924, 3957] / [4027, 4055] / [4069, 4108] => -3.4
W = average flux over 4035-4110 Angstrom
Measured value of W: 2.03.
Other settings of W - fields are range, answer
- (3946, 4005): 1.79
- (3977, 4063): 2.08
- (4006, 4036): 2.14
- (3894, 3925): 1.99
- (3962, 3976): 1.49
